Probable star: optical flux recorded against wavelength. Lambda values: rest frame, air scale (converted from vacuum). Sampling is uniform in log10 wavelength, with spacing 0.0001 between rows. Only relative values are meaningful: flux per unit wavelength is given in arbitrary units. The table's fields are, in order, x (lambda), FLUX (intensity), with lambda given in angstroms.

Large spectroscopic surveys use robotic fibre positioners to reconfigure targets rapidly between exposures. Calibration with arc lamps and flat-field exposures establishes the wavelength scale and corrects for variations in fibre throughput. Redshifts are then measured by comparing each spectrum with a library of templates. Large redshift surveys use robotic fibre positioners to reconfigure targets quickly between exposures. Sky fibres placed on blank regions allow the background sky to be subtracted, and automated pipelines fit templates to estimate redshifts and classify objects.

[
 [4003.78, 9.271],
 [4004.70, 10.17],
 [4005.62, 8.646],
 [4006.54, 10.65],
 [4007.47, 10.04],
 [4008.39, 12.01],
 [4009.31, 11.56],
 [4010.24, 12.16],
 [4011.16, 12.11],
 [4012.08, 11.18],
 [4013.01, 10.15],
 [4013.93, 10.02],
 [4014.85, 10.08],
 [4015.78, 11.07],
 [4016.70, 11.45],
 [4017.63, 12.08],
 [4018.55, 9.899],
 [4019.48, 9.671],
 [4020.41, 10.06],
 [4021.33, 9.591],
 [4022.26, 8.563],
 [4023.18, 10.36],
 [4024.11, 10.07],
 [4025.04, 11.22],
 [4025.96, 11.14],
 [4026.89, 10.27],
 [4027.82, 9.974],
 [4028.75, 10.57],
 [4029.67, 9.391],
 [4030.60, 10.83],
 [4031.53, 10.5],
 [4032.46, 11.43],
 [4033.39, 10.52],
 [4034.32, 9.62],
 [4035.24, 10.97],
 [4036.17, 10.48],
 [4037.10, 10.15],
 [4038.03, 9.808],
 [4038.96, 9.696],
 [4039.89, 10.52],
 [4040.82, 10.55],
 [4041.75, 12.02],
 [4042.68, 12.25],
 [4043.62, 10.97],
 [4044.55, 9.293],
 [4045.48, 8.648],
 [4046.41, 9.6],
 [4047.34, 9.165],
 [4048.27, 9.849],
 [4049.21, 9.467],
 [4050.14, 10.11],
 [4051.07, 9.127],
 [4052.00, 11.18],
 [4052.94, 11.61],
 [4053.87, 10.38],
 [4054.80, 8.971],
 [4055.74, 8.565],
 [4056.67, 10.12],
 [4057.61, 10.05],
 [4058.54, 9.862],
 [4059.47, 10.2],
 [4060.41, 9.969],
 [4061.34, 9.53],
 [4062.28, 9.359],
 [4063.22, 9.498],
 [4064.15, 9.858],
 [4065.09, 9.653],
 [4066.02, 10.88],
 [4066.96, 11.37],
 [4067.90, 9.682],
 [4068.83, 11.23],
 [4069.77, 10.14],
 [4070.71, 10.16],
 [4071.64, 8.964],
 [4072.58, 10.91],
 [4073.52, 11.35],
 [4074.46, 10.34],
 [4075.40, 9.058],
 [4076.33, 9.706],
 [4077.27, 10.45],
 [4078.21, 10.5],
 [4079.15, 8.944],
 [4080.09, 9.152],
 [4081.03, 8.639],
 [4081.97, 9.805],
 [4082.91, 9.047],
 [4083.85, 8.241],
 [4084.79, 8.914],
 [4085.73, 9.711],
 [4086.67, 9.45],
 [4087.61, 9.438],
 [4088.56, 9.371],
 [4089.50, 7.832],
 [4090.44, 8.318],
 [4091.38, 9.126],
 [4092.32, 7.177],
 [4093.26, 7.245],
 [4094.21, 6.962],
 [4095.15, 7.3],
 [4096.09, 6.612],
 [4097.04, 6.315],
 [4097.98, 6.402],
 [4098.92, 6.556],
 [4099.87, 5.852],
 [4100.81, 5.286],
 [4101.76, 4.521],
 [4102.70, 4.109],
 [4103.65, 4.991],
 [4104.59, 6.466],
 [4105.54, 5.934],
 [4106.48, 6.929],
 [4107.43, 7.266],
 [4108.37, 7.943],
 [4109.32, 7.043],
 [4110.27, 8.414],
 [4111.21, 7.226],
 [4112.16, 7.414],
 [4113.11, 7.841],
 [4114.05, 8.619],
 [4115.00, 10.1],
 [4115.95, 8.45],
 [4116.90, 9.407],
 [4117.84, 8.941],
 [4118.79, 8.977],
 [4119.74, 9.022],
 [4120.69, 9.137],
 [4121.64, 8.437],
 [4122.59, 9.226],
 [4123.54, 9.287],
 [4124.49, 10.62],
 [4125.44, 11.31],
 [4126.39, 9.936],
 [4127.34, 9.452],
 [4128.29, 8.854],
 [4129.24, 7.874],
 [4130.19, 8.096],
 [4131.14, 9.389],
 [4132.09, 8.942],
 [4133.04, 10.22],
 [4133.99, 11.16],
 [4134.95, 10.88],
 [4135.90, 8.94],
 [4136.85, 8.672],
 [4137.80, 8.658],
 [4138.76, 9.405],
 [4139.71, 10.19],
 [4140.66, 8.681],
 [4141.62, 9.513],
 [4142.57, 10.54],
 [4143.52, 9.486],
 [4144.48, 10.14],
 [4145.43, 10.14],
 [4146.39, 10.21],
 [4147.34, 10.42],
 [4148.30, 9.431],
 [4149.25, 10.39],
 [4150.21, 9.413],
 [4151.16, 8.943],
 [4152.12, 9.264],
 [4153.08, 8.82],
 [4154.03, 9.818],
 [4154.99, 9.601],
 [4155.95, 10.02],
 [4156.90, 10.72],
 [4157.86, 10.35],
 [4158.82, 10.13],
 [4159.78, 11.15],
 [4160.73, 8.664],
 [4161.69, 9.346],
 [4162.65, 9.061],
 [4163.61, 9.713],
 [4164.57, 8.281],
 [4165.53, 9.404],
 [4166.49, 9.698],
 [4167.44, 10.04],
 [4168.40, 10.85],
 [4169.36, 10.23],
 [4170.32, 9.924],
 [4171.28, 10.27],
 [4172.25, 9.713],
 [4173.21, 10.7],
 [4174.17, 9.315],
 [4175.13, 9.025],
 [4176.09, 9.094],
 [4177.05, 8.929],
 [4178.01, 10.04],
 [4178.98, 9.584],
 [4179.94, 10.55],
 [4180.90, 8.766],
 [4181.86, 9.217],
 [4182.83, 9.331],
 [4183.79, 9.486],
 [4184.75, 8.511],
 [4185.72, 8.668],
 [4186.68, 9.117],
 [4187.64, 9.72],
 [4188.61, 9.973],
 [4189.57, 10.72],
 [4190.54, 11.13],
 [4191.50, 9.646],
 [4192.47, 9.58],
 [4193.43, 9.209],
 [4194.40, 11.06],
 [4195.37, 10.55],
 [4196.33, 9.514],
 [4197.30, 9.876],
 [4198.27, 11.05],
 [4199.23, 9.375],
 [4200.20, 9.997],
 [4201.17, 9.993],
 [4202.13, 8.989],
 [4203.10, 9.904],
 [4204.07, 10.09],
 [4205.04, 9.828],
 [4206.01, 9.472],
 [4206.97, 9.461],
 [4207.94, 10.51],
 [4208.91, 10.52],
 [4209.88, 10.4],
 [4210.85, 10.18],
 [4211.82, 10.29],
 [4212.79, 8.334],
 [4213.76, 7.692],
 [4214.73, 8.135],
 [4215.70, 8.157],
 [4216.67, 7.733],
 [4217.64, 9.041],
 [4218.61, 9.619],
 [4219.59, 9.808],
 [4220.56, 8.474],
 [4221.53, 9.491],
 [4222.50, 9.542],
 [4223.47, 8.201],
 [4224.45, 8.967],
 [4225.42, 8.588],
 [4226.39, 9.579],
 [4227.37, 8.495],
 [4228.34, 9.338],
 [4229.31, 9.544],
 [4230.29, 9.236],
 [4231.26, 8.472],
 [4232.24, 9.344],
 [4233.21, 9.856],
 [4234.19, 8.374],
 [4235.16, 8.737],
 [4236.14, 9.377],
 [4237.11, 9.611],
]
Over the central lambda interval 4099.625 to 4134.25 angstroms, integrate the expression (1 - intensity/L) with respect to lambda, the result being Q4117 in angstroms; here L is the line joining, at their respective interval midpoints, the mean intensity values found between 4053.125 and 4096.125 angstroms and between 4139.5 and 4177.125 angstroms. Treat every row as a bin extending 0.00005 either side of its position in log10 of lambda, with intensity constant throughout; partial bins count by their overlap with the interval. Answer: 5.1 angstroms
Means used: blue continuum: 9.43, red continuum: 9.75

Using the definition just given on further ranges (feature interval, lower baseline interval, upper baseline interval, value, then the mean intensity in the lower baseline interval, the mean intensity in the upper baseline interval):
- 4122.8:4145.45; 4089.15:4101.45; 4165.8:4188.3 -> -3.8 angstroms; 6.96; 9.6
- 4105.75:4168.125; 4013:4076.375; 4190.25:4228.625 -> 3.3 angstroms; 10.2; 9.49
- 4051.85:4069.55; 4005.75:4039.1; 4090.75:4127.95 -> -1.5 angstroms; 10.5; 7.75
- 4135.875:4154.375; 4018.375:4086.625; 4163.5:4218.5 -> 0.4 angstroms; 10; 9.62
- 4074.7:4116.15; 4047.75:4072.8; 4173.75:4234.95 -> 8.6 angstroms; 10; 9.44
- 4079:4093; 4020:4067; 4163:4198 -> 1.6 angstroms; 10.1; 9.71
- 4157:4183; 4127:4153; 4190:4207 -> 0.1 angstroms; 9.52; 9.94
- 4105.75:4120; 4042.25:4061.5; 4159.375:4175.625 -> 2.4 angstroms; 9.95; 9.72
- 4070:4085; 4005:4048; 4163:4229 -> 0.8 angstroms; 10.5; 9.54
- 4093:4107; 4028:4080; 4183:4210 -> 5.5 angstroms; 10.1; 9.86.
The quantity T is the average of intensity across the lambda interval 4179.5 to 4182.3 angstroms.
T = 9.52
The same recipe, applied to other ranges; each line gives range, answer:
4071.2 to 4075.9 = 10.1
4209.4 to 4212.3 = 10.3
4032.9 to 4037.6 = 10.4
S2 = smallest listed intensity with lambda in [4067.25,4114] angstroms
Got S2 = 4.109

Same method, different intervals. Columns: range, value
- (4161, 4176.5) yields 8.281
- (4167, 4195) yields 8.511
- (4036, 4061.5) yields 8.565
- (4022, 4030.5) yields 8.563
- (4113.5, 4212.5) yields 7.874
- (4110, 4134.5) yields 7.226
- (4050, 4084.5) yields 8.241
